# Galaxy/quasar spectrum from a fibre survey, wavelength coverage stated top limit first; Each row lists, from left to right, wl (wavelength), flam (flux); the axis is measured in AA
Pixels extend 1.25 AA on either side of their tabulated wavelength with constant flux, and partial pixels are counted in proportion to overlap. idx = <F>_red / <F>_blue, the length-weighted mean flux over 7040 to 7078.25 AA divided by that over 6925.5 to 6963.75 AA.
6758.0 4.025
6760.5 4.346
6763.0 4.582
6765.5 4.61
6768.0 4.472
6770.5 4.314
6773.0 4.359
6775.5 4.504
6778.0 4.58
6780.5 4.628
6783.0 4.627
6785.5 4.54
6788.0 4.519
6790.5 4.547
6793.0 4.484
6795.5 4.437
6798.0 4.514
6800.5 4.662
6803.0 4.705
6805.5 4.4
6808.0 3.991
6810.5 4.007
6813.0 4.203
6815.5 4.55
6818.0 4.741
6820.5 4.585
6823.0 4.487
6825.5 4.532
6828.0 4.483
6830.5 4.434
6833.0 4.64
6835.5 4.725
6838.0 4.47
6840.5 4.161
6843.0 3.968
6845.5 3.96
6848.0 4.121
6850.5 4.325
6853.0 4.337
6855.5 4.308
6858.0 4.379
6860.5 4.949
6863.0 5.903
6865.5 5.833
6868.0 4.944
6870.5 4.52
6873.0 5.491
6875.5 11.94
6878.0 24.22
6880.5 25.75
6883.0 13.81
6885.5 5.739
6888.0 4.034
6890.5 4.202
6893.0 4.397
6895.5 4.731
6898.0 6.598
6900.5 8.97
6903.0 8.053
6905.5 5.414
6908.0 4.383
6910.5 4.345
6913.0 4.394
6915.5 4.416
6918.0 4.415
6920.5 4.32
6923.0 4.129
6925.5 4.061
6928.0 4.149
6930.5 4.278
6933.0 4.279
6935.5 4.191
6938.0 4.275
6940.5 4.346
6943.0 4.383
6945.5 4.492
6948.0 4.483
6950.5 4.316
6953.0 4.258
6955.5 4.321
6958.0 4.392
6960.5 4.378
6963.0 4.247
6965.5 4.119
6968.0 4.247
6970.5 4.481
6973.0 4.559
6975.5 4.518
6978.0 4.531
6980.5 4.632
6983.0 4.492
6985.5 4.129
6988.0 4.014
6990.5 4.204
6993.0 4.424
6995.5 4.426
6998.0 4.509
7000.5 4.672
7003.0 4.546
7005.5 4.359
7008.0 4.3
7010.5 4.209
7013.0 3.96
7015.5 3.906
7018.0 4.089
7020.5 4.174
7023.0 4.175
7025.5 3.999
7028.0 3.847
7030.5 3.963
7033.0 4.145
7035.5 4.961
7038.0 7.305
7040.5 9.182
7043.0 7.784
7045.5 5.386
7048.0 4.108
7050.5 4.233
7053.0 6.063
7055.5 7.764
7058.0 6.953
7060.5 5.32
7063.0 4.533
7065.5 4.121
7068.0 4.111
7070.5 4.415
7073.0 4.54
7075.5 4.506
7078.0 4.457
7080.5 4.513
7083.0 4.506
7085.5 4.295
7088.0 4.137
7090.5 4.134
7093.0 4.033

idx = 1.3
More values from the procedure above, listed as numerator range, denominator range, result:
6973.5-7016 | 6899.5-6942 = 0.90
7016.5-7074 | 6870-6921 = 0.65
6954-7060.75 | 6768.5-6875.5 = 1.03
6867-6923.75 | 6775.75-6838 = 1.68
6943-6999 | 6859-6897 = 0.51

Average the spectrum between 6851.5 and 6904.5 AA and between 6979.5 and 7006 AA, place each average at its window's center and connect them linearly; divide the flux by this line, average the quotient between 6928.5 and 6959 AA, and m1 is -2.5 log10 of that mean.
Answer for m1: 0.335 mag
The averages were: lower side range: 7.93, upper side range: 4.4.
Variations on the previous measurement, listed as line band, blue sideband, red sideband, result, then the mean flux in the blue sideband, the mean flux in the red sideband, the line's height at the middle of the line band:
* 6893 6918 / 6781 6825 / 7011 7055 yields -0.178 mag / 4.47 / 5.05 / 4.73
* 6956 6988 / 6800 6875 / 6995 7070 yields 0.115 mag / 4.63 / 4.97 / 4.87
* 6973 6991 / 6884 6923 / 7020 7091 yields 0.174 mag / 5.25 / 5.04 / 5.14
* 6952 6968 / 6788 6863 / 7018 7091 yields 0.119 mag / 4.44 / 5.01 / 4.78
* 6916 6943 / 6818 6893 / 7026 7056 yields 0.403 mag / 6.53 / 5.63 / 6.17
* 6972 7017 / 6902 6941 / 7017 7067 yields 0.154 mag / 4.57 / 5.31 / 5.02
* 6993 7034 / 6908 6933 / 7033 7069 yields 0.260 mag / 4.28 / 5.8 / 5.36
